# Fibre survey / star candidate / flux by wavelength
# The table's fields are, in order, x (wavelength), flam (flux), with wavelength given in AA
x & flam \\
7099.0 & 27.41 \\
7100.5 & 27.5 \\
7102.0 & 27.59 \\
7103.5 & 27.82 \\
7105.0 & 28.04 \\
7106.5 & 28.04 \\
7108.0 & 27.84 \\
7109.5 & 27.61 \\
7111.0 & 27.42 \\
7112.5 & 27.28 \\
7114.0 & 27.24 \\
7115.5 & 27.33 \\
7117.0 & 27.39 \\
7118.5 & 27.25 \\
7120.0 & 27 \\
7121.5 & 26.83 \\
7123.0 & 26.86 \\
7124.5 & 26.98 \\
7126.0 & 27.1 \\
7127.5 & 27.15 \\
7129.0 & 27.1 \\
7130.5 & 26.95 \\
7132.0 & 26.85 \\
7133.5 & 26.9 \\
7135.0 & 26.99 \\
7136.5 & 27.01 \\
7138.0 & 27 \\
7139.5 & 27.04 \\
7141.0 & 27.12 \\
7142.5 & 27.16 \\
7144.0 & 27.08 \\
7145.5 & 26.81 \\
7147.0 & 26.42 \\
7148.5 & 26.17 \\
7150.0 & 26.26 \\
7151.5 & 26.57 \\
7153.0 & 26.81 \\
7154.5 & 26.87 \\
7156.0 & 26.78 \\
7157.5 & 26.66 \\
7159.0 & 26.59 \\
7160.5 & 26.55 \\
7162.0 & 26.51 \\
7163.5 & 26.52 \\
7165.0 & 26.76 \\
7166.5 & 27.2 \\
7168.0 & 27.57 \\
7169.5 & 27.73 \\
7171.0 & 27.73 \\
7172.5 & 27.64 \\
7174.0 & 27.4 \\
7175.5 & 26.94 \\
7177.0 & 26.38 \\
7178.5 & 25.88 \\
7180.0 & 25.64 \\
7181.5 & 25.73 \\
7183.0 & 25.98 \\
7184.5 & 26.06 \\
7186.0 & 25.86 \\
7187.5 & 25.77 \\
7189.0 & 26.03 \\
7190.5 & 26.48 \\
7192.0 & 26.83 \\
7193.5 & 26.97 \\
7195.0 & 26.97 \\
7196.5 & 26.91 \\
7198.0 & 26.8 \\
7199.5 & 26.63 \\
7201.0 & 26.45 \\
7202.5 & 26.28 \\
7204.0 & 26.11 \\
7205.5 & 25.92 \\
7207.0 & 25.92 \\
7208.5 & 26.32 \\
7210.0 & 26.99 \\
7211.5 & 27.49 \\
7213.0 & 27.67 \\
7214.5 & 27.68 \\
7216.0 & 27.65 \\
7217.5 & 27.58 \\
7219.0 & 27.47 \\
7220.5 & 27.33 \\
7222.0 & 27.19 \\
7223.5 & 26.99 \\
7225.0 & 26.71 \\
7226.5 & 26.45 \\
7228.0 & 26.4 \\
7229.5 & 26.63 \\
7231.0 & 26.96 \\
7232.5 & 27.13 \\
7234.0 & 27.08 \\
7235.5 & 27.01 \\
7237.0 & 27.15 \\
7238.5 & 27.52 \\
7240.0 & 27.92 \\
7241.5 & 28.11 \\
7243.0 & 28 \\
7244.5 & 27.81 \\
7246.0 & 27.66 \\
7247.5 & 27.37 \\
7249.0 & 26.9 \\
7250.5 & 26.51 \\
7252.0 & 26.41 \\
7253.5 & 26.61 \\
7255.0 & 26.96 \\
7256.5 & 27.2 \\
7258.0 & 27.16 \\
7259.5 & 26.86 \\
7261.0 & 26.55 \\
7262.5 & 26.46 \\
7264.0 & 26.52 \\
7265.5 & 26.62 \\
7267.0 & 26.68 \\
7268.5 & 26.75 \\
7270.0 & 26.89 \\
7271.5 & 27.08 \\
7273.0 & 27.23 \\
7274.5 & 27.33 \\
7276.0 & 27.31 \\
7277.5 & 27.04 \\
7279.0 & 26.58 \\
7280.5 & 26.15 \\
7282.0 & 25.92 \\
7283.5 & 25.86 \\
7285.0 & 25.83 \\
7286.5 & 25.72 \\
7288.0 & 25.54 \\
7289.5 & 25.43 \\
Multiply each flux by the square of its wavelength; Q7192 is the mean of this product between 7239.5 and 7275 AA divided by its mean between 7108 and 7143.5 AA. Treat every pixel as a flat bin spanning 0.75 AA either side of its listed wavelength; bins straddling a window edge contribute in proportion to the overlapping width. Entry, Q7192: 1.03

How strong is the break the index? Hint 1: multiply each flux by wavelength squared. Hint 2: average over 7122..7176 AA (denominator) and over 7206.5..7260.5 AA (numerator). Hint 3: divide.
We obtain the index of 1.03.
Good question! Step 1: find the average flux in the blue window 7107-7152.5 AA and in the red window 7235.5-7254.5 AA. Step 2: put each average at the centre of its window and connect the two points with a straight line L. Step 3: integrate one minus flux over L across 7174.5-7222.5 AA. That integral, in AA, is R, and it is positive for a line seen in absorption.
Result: 1.0 AA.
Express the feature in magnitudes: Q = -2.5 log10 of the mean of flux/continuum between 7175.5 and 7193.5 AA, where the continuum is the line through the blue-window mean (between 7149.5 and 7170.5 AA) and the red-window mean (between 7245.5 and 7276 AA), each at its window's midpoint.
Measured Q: 0.03 mag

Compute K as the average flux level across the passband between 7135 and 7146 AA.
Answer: 27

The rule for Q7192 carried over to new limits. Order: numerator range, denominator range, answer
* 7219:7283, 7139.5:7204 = 1.03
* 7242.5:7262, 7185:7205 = 1.04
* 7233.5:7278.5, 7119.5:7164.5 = 1.04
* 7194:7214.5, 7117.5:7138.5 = 1.01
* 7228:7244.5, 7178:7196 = 1.06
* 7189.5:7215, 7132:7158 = 1.01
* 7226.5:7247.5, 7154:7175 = 1.03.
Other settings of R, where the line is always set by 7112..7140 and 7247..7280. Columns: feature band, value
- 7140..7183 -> 0.4 AA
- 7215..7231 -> -0.1 AA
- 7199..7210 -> 0.3 AA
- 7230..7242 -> -0.2 AA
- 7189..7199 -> 0.1 AA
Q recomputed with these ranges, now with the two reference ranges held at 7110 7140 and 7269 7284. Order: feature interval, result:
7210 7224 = -0.022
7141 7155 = 0.014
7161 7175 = -0.009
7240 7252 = -0.025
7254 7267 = 0.000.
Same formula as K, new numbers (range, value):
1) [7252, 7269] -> 26.7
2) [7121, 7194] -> 26.7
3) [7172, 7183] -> 26.5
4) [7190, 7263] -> 27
